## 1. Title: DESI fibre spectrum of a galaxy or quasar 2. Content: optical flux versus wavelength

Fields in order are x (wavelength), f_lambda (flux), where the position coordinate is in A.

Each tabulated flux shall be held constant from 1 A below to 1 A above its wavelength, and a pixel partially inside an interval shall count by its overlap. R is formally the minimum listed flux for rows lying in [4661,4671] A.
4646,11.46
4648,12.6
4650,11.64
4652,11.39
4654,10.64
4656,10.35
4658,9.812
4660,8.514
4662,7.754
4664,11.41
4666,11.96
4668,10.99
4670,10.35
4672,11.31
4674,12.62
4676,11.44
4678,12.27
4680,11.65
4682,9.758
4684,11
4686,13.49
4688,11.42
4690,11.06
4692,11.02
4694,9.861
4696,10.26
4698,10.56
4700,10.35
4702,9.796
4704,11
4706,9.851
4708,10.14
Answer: 7.754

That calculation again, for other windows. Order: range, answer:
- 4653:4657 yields 10.35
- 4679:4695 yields 9.758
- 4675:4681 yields 11.44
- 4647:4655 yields 10.64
